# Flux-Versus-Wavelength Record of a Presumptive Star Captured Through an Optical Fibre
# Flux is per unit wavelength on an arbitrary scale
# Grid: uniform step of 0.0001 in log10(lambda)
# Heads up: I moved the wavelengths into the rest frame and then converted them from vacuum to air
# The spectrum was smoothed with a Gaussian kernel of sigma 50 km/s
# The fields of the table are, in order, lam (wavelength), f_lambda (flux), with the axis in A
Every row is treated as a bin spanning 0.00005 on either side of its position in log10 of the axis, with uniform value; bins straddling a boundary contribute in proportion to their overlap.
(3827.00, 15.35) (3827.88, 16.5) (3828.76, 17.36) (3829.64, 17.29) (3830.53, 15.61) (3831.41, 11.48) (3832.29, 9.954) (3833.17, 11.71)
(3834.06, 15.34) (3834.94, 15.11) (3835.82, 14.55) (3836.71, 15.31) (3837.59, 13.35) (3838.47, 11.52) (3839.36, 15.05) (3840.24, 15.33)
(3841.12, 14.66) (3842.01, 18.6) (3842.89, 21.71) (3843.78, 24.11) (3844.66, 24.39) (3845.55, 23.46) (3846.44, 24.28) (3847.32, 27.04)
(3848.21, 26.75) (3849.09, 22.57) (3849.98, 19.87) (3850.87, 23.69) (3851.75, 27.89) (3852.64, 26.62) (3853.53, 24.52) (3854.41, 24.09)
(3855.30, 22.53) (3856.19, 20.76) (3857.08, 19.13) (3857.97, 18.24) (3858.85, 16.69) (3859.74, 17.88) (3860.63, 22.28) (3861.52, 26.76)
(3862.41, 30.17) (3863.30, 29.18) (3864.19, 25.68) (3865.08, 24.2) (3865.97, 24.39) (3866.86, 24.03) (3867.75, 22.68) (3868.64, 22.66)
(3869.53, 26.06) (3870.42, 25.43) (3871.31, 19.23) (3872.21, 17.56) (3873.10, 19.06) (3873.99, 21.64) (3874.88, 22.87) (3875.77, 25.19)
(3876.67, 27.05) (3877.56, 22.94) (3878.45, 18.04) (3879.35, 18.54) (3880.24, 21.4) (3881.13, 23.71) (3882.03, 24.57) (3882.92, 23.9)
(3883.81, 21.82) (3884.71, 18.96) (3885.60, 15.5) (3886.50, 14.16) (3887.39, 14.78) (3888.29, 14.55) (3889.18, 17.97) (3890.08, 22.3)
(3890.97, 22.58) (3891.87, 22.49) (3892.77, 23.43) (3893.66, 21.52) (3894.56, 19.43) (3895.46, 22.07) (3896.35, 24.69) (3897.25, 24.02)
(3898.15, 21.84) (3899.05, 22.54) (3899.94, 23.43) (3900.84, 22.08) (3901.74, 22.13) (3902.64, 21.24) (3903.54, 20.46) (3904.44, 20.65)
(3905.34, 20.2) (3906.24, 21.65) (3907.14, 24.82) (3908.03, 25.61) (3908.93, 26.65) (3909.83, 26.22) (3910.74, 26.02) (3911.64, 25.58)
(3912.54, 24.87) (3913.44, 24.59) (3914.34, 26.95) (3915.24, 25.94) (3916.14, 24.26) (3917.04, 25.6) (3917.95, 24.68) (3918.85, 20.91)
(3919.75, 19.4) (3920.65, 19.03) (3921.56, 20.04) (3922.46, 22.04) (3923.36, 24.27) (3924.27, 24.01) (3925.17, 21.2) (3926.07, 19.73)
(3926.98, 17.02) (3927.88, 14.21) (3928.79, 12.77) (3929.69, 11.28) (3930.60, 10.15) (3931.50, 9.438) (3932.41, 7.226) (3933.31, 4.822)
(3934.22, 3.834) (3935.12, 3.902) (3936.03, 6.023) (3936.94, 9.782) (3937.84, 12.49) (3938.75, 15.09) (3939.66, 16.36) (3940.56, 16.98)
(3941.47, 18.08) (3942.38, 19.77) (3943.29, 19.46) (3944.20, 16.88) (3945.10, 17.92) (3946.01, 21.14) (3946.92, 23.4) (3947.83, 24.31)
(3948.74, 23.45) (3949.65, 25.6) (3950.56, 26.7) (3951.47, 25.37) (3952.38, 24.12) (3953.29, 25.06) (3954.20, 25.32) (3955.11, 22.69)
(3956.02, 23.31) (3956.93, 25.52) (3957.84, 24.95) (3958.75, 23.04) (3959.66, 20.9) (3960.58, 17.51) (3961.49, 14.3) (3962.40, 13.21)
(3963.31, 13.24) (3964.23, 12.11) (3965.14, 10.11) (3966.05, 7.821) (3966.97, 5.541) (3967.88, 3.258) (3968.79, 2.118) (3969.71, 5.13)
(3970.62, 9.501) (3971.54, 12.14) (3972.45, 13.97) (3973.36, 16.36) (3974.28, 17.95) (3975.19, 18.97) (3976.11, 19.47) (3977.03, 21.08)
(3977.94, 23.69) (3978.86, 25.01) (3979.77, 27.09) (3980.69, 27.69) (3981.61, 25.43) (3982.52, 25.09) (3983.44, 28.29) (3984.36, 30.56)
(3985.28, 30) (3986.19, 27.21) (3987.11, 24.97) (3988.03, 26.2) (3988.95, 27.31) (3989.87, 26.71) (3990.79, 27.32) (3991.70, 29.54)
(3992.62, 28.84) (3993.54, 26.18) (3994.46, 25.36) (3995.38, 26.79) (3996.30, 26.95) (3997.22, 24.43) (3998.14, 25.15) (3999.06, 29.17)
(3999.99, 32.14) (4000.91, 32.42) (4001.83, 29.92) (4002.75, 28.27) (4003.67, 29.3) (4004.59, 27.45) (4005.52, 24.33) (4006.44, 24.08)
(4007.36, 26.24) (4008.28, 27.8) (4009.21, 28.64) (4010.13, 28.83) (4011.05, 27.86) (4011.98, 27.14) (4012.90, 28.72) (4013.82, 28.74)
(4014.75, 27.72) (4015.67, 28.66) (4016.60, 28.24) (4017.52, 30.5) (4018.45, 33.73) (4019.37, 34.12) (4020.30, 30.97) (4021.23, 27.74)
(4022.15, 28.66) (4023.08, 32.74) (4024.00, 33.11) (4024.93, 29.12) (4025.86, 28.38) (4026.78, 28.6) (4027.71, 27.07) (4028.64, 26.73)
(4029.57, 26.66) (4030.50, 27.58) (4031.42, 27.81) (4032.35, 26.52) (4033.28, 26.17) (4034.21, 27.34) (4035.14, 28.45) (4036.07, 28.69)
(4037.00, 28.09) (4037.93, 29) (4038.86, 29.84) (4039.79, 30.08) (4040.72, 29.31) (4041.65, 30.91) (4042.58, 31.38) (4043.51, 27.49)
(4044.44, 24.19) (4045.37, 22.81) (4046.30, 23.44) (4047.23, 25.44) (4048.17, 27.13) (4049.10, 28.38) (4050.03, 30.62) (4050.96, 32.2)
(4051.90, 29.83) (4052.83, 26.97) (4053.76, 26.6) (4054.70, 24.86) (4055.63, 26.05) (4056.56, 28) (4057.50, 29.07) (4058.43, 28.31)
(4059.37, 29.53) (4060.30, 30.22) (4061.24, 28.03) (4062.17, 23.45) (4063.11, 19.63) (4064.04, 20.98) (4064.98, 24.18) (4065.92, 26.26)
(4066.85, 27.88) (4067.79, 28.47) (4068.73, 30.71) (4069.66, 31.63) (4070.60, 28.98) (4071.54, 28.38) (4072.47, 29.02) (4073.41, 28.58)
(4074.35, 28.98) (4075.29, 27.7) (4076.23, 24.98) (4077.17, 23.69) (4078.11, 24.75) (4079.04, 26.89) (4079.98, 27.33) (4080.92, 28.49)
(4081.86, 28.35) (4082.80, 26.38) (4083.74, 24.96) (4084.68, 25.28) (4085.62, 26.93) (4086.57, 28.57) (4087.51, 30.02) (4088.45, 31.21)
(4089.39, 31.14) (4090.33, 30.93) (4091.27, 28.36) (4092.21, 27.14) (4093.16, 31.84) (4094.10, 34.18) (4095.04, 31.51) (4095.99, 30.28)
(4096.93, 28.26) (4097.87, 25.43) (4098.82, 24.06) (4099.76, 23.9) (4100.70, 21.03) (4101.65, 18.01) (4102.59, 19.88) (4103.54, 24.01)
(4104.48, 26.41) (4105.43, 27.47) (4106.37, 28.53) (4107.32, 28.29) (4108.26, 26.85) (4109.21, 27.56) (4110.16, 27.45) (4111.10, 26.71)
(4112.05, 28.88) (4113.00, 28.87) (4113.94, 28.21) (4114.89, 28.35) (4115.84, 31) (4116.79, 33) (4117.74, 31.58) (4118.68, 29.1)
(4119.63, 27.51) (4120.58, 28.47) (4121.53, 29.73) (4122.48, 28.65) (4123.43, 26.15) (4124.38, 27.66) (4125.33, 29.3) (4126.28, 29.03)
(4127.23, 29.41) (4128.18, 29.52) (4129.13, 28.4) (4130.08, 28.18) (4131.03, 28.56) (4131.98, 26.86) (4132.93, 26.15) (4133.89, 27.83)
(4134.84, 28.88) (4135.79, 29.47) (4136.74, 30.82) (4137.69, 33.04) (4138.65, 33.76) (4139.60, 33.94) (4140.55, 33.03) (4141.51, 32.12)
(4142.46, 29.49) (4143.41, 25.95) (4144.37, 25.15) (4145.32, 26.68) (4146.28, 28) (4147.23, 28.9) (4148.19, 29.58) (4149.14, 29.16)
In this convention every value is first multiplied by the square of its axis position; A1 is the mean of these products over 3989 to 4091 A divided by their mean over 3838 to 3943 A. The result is 1.47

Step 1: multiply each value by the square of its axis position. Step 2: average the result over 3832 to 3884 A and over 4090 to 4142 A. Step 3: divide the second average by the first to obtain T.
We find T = 1.5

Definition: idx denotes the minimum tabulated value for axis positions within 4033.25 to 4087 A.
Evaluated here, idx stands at 19.63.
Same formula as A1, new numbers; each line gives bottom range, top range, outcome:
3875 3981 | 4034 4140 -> 1.58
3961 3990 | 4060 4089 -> 1.55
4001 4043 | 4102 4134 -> 1.02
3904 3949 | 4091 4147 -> 1.66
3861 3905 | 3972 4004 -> 1.24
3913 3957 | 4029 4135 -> 1.59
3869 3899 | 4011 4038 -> 1.46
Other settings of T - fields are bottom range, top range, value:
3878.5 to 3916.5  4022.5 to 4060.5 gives 1.37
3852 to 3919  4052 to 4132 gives 1.36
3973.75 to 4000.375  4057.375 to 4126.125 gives 1.12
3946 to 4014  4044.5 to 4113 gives 1.25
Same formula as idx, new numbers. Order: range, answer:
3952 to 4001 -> 2.118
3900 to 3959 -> 3.834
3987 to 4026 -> 24.08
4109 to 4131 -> 26.15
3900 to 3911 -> 20.2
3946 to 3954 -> 21.14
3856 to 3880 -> 16.69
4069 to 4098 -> 23.69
